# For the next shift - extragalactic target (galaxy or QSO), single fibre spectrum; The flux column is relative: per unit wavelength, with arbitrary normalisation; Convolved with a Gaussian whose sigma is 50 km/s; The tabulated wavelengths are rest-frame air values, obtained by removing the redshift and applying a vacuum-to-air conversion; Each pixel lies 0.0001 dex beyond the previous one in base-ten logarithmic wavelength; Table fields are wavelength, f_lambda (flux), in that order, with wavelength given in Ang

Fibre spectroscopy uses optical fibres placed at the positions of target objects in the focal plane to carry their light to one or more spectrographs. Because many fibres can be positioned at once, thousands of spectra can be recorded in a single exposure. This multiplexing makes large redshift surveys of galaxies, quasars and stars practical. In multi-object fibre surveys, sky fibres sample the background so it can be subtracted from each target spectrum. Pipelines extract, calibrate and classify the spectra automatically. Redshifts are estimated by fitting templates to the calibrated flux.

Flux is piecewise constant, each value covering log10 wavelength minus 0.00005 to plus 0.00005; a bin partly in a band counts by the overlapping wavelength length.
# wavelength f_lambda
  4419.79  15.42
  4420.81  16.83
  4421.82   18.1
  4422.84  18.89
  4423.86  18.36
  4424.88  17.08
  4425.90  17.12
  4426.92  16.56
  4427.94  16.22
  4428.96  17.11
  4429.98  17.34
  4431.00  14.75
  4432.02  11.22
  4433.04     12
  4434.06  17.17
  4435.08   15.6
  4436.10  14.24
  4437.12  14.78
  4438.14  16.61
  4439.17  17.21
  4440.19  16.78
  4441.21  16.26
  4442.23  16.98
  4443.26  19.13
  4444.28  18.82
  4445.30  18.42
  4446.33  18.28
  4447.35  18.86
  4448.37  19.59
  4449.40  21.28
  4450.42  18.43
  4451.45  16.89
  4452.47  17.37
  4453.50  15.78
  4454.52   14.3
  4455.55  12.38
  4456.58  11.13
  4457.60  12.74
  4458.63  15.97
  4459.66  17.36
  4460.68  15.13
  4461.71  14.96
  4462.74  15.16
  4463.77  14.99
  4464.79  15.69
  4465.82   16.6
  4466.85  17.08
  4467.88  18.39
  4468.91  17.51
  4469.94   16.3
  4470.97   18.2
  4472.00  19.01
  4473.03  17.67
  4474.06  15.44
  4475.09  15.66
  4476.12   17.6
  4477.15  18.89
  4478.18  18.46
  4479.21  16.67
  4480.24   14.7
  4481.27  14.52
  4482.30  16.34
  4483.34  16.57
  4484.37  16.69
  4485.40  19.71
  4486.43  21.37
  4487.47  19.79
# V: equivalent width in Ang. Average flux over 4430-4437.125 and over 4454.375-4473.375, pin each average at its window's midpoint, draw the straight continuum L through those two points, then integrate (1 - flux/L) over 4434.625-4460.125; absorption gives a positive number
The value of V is -2.6 Ang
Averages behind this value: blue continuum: 14.4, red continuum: 15.8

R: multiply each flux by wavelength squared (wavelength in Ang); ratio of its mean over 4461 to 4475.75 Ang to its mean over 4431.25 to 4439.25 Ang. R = 1.14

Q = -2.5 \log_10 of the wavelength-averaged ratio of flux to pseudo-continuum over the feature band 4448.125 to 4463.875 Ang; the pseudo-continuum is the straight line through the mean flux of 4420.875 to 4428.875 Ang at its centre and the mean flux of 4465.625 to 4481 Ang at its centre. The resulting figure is 0.10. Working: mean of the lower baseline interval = 17.4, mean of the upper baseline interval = 17.2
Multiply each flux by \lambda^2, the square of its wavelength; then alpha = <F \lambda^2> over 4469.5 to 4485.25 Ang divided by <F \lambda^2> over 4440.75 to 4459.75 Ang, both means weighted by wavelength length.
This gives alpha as 1.02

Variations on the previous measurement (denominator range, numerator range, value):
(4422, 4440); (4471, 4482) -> 1.08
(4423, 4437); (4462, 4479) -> 1.10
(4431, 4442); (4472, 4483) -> 1.12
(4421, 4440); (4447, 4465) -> 1.00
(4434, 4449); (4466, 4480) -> 1.02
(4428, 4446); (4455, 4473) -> 0.99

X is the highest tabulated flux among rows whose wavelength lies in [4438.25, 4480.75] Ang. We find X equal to 21.28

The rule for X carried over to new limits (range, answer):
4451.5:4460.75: 17.37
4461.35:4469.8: 18.39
